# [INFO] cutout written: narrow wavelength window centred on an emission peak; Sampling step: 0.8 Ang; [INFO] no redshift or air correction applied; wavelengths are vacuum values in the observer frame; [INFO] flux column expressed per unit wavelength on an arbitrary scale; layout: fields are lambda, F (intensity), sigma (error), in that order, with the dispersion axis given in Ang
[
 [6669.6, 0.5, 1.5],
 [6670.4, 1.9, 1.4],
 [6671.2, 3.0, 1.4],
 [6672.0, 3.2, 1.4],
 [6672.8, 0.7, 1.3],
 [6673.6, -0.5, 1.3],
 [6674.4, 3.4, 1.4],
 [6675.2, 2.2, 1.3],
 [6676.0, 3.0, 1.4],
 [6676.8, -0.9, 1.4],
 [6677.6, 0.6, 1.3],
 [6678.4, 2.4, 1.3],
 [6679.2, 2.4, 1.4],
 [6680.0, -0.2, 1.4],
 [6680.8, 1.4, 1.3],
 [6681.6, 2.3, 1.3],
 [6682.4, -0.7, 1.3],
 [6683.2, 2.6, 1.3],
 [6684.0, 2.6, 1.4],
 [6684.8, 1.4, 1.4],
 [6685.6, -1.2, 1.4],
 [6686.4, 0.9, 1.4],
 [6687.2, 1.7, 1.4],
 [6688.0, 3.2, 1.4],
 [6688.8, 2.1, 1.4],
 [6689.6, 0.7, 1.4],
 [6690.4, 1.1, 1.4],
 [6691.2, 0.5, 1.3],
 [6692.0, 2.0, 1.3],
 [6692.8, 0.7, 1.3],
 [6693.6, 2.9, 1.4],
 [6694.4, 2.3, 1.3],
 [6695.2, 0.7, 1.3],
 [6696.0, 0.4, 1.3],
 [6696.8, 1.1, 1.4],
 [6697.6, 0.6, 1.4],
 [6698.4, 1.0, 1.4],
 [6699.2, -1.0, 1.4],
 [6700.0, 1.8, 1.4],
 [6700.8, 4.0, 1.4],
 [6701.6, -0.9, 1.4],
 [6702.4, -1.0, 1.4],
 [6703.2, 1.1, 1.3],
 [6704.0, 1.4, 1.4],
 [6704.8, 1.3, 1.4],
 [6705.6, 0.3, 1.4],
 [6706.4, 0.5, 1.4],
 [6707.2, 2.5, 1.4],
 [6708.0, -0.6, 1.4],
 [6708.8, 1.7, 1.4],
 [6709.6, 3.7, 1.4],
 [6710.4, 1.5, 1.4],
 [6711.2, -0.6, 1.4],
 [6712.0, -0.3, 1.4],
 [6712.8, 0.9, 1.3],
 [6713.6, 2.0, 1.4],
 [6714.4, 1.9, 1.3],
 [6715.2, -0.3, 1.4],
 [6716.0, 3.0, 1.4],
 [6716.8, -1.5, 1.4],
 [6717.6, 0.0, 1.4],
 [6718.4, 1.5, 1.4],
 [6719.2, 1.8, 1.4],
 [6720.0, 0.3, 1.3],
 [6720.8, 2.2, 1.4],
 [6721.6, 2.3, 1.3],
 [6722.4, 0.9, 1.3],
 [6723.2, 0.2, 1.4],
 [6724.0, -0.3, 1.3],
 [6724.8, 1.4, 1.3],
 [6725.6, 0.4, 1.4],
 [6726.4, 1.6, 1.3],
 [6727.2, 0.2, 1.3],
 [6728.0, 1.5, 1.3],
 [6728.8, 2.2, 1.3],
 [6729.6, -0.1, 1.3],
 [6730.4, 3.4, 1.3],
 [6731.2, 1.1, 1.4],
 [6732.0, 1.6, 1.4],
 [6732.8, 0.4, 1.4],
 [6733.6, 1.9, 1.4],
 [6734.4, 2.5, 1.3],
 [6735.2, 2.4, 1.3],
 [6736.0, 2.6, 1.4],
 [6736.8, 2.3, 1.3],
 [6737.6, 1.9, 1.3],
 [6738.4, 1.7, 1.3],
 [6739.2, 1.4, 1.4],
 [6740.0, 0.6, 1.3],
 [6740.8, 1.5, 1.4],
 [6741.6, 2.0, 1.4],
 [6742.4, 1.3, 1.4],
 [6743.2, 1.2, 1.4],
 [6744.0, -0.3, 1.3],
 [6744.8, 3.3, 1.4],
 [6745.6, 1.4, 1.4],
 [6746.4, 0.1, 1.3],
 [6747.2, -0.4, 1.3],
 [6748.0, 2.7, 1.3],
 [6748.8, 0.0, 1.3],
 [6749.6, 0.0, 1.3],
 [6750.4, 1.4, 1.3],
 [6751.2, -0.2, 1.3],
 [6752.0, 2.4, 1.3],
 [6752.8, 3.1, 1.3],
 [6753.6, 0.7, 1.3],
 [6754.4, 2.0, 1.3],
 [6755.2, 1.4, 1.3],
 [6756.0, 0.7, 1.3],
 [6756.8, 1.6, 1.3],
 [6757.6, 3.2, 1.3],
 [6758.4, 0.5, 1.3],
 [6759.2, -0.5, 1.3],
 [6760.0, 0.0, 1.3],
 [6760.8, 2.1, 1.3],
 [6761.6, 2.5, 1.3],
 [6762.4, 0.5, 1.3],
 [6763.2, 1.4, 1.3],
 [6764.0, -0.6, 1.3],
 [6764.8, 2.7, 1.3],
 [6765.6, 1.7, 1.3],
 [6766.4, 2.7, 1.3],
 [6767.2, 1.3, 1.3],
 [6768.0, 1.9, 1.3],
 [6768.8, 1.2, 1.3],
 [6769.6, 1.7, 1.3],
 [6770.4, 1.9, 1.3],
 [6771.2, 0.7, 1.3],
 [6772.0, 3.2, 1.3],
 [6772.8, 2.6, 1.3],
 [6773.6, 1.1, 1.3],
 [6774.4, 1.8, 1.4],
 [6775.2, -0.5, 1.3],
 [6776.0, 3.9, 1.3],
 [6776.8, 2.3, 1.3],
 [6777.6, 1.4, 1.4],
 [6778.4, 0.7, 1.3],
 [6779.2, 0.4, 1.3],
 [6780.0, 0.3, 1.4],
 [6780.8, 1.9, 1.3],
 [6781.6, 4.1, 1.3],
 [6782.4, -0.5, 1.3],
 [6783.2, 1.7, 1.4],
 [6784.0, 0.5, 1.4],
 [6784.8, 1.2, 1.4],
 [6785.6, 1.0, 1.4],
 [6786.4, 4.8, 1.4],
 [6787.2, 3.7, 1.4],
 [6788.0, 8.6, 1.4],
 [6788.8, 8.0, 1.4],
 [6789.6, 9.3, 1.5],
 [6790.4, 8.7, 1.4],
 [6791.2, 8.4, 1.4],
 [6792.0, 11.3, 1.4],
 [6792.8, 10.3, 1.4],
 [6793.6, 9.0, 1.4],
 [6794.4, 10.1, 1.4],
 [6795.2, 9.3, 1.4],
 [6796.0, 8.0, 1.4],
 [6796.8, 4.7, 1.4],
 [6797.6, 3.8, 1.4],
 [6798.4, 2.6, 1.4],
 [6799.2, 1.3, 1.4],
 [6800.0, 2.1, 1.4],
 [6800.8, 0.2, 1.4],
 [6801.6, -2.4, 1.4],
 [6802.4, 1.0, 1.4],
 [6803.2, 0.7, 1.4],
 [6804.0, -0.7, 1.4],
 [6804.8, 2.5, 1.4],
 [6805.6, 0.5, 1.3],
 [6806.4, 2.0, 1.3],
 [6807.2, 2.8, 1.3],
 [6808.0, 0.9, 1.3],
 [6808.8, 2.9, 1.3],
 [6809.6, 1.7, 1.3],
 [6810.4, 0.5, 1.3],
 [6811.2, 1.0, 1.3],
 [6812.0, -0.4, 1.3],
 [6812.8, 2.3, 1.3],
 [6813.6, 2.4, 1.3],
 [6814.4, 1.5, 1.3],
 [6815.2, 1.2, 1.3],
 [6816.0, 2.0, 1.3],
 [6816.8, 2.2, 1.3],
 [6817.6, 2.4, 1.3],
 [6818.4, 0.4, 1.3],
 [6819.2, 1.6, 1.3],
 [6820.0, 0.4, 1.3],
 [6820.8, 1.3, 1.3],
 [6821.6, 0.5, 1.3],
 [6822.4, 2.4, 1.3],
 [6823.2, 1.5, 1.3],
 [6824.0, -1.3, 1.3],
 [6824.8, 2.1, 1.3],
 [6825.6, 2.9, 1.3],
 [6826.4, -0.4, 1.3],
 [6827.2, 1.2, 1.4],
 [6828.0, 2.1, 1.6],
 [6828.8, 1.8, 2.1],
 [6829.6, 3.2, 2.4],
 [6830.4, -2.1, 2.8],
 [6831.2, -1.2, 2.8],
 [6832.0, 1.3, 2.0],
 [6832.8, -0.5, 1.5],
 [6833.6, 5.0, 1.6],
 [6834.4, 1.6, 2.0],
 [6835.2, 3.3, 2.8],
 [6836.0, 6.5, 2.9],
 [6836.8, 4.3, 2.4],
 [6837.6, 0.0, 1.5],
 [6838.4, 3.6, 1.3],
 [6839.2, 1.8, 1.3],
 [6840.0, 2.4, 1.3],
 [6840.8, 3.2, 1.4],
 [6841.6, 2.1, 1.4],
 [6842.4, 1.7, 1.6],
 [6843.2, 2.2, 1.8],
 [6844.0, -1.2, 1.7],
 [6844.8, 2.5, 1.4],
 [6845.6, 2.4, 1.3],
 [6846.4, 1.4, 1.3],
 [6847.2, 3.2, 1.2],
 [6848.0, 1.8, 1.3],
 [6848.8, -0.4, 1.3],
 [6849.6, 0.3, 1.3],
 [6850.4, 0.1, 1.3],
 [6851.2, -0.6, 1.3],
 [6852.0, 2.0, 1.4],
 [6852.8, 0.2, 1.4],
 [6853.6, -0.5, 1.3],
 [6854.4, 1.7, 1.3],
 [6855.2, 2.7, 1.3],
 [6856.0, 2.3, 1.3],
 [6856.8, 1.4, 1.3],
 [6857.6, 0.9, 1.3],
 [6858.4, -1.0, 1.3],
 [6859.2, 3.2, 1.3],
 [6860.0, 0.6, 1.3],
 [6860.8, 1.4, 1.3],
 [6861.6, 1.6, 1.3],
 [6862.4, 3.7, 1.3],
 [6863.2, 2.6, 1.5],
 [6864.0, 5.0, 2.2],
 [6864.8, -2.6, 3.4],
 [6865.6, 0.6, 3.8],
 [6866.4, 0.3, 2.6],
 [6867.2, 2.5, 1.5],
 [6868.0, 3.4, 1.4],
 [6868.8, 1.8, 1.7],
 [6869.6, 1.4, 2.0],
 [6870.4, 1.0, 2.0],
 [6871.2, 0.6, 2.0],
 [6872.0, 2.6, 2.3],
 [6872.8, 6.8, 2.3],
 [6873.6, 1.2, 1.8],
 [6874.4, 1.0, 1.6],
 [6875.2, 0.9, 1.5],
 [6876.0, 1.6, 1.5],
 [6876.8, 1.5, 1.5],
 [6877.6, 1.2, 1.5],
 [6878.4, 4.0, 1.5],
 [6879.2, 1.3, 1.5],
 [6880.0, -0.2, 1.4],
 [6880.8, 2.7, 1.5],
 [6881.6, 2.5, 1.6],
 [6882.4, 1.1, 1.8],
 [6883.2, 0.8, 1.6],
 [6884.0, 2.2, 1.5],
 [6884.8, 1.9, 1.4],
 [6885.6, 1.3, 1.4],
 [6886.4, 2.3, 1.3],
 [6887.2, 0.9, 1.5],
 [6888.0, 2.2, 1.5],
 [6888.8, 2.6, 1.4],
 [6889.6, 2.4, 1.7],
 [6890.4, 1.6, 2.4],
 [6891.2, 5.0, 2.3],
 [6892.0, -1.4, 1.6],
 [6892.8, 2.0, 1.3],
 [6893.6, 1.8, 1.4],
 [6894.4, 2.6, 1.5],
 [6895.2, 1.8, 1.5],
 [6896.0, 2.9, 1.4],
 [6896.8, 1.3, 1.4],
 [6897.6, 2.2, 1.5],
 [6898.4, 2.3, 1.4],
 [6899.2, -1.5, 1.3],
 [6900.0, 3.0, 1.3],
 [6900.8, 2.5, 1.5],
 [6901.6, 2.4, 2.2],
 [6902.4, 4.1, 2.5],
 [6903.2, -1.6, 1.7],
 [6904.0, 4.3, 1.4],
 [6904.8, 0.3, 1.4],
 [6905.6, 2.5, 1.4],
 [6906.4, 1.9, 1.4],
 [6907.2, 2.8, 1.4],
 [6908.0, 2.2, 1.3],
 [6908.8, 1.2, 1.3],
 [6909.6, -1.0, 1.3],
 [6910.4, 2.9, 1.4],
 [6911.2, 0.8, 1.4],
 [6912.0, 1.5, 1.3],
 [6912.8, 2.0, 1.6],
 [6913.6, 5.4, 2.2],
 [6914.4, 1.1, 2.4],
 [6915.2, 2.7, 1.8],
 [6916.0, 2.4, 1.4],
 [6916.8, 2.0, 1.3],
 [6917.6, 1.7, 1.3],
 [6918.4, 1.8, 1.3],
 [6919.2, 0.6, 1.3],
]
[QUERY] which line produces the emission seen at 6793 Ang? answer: [O II] 3727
